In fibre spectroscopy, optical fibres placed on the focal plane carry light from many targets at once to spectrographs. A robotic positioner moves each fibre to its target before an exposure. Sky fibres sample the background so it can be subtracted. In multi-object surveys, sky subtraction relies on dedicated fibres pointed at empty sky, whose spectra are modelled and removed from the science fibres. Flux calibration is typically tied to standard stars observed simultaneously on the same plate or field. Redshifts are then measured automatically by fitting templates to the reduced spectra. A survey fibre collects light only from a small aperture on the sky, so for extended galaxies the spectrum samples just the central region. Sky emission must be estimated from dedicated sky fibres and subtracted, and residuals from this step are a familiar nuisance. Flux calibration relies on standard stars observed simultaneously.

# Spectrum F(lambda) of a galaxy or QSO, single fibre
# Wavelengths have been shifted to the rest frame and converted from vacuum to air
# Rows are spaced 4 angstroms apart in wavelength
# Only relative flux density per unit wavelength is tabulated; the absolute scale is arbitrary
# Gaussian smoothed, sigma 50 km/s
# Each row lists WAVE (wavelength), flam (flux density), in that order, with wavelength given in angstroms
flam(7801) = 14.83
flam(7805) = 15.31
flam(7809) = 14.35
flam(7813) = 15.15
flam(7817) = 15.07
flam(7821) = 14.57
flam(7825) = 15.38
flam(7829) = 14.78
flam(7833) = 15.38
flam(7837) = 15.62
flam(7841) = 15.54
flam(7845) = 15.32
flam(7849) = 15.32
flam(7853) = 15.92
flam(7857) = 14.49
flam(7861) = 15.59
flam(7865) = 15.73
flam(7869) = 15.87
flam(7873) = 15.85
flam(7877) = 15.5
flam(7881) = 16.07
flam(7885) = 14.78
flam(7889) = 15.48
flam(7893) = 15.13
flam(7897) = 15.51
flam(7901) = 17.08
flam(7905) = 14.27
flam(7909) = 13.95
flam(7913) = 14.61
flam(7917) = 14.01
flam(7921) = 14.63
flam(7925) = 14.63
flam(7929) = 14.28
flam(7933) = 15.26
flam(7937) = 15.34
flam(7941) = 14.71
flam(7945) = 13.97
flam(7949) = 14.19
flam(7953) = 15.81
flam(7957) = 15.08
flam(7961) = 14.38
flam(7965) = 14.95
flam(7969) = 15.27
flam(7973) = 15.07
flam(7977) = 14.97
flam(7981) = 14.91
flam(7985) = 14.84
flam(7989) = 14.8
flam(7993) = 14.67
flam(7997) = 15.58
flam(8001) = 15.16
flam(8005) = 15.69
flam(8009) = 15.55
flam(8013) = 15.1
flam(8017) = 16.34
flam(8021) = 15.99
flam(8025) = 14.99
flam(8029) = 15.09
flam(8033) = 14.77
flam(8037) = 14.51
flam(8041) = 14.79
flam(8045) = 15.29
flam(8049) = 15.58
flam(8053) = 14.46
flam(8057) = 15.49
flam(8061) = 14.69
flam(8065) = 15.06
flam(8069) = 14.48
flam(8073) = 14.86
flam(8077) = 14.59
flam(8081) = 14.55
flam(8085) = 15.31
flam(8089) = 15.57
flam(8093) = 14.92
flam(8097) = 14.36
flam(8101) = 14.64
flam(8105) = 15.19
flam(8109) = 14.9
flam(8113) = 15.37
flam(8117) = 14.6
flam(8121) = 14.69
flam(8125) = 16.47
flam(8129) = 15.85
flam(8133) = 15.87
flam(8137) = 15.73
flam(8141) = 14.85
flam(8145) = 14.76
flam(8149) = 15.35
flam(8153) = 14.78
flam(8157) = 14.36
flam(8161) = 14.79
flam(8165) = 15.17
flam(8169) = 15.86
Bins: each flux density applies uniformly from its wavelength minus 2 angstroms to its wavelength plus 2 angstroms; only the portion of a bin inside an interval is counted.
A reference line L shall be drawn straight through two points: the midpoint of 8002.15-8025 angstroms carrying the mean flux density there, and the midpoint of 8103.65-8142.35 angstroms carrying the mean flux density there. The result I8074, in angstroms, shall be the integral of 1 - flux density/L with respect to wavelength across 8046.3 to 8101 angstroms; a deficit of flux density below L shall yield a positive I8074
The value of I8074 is 2.05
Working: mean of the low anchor 15.6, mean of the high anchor 15.4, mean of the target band 14.9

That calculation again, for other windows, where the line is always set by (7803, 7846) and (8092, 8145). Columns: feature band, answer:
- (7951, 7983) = 0.2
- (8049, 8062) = 0.1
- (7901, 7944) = 1.3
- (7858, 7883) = -1.0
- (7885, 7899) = -0.1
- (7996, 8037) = -0.6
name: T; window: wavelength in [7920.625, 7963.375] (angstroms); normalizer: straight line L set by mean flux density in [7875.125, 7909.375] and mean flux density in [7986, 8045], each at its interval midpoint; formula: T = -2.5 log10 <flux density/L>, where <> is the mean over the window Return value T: 0.04 mag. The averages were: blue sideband 15.4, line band 14.8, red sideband 15.2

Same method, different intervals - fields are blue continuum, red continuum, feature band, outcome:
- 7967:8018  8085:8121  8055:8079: 0.01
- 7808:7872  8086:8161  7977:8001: 0.02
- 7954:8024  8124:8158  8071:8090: 0.02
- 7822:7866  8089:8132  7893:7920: 0.03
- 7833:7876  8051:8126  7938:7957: 0.04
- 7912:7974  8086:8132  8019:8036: -0.01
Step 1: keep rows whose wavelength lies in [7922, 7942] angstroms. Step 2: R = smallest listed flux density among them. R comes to 14.28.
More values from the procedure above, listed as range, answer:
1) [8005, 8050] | 14.51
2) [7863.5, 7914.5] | 13.95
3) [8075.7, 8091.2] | 14.55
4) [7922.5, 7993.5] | 13.97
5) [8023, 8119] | 14.36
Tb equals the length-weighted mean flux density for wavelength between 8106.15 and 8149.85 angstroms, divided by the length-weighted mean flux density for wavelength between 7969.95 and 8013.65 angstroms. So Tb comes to 1.01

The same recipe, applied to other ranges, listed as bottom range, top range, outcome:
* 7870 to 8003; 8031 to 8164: 1.00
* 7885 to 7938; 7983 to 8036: 1.02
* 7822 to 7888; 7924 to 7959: 0.96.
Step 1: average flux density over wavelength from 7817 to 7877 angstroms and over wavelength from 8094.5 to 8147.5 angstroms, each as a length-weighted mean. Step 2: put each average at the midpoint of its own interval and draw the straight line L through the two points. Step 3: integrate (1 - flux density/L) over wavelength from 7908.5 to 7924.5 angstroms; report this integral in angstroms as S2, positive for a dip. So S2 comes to 1.00 angstroms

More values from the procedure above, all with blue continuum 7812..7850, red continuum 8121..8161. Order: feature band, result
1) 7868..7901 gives -0.8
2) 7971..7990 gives 0.4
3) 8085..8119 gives 0.7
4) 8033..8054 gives 0.4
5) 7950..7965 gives 0.2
